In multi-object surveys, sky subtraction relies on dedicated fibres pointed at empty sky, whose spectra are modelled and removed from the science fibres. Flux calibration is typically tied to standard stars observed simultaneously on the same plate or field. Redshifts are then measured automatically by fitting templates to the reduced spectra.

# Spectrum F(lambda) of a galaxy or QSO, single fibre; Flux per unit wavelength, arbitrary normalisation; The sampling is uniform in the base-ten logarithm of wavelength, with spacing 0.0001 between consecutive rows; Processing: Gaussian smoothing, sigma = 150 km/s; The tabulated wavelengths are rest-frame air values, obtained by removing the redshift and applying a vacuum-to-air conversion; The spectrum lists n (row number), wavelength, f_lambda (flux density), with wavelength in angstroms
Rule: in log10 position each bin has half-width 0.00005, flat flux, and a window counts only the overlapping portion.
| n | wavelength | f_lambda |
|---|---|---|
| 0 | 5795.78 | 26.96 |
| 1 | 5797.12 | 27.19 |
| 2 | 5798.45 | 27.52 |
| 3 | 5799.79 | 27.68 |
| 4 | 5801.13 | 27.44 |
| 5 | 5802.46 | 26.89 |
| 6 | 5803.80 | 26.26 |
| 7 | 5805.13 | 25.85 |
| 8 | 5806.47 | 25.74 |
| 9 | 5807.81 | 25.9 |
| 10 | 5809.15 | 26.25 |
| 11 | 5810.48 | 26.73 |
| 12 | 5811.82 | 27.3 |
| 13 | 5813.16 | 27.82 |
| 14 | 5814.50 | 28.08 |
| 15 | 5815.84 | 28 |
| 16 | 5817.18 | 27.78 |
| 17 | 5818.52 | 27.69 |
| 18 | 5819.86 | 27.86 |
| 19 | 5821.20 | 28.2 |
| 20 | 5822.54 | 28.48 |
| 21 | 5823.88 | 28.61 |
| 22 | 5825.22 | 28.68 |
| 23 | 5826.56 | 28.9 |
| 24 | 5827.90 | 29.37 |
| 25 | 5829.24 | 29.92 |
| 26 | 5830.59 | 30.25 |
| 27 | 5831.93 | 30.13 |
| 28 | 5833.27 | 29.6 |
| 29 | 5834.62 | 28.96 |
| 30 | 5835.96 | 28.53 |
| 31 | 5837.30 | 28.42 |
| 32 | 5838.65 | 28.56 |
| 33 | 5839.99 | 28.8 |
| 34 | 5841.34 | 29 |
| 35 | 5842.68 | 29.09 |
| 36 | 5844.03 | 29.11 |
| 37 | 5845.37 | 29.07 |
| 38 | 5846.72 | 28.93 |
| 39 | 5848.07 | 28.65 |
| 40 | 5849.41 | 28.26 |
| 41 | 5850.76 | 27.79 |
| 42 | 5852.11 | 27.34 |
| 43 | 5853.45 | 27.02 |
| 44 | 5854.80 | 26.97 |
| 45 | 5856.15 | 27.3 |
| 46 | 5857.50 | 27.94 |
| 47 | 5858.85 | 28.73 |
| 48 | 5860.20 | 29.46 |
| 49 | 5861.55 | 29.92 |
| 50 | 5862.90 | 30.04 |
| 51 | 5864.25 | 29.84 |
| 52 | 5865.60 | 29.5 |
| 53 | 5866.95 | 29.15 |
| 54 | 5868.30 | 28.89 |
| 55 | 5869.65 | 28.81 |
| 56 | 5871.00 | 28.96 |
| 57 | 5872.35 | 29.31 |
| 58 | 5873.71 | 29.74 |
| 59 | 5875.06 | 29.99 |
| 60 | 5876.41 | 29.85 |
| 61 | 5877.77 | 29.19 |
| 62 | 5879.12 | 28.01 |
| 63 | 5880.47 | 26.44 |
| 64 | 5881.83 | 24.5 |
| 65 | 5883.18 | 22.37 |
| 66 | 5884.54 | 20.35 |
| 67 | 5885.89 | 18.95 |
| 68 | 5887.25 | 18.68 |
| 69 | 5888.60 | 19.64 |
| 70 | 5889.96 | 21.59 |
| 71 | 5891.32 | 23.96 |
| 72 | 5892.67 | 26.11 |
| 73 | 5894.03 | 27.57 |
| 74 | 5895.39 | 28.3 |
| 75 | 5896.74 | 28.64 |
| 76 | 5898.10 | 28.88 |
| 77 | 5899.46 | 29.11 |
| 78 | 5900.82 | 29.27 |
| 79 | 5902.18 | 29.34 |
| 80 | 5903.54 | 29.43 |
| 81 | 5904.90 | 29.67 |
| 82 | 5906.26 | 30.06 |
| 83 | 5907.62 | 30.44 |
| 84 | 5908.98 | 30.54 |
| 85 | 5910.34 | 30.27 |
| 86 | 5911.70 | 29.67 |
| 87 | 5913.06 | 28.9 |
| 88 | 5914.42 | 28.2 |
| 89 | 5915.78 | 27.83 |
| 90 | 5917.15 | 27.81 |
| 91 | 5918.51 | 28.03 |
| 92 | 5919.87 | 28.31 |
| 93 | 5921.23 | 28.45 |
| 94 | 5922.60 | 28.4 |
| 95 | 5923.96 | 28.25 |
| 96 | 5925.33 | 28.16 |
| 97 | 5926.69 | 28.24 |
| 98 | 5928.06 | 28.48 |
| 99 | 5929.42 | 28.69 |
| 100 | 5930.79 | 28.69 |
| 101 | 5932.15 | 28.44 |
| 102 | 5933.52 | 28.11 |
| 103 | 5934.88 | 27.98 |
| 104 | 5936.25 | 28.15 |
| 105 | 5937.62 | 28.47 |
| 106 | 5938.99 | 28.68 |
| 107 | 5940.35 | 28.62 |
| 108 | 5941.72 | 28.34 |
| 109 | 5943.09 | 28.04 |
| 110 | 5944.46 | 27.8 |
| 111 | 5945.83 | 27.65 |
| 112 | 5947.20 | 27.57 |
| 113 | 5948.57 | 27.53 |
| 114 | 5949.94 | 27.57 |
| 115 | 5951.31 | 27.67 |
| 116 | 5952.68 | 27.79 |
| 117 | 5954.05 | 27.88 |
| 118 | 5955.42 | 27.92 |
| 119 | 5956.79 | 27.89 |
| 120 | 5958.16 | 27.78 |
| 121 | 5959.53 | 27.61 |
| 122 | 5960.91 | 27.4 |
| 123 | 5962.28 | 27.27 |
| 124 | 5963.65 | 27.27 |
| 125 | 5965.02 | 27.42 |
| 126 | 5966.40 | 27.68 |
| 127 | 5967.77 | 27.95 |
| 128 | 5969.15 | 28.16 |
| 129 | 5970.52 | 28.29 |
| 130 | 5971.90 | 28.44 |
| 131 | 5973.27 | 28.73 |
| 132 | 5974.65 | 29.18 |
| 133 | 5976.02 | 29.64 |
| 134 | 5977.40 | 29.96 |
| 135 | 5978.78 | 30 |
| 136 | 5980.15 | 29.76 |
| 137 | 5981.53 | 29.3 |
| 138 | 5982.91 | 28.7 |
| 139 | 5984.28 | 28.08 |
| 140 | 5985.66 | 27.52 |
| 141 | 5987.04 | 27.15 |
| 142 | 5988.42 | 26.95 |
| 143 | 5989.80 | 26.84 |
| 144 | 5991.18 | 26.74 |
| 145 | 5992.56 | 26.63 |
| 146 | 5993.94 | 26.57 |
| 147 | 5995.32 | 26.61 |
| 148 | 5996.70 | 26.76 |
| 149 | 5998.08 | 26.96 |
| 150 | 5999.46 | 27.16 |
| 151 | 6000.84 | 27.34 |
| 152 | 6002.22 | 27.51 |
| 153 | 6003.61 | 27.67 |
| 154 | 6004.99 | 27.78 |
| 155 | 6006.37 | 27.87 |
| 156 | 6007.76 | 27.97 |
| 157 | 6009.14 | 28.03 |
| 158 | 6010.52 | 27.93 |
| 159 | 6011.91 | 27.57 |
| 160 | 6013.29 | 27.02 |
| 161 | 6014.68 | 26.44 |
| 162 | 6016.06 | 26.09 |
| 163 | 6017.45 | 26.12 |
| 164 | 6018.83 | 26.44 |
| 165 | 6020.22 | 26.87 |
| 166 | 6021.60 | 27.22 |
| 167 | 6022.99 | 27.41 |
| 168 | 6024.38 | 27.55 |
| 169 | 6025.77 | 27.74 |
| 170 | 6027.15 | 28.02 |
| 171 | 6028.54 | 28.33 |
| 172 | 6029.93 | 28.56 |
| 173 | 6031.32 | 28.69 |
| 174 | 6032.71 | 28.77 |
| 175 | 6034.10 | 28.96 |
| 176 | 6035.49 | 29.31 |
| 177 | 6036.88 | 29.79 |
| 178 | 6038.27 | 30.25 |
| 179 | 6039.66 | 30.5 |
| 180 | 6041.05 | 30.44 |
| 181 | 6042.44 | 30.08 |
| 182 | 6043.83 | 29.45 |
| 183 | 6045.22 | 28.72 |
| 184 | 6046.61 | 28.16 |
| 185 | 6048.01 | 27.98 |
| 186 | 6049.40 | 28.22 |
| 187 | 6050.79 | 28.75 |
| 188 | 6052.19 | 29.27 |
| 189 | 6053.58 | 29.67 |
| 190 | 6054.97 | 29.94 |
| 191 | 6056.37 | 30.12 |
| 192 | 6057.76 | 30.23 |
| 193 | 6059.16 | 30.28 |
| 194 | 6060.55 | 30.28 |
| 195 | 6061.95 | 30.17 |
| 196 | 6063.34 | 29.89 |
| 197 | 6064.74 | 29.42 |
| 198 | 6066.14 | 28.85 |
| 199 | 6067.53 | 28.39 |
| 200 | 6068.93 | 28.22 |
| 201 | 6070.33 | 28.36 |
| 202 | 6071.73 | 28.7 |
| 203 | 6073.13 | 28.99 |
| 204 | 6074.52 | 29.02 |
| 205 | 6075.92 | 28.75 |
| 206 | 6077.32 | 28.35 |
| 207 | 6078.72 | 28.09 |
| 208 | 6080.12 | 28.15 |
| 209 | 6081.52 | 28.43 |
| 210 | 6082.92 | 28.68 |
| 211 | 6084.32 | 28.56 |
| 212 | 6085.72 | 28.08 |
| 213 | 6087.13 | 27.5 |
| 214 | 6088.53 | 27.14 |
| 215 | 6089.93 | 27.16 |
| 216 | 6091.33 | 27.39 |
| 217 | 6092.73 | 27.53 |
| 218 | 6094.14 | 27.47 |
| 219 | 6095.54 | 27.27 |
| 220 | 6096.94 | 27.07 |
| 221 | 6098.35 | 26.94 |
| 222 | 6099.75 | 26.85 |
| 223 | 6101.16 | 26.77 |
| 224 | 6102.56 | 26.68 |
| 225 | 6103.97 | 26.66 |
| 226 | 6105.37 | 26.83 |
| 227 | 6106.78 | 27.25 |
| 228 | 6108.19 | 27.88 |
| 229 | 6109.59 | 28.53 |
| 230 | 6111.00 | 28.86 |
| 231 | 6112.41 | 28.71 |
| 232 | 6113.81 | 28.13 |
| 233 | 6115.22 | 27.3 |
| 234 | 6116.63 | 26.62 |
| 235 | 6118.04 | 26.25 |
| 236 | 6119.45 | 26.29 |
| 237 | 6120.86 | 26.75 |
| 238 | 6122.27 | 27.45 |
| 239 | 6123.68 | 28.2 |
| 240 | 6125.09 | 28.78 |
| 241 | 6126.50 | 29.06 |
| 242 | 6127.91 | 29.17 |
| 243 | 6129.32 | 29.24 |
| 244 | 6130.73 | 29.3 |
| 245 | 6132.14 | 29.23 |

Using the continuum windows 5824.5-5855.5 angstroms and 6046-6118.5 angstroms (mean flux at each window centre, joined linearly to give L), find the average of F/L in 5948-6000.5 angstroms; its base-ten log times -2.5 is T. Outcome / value 0.02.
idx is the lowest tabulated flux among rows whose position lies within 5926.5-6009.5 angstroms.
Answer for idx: 26.57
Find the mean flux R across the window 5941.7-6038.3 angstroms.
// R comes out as 27.8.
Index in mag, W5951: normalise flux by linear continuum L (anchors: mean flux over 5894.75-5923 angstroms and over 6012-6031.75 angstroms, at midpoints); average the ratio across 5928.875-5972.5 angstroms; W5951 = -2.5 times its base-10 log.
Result 0.02 mag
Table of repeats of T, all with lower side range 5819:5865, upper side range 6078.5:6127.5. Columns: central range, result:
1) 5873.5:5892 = 0.17 mag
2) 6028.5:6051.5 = -0.05 mag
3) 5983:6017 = 0.03 mag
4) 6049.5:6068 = -0.07 mag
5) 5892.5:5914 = -0.03 mag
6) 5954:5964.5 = 0.02 mag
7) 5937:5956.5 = 0.01 mag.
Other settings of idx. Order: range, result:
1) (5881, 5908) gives 18.68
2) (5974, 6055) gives 26.09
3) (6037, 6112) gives 26.66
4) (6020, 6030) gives 26.87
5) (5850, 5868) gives 26.97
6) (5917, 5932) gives 27.81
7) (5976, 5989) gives 26.95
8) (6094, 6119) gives 26.25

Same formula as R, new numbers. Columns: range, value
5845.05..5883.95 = 28.3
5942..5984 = 28.2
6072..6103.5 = 27.8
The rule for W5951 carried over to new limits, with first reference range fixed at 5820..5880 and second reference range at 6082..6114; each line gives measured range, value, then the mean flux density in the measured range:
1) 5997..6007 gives 0.024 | 27.4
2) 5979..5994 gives 0.015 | 27.8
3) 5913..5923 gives 0.012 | 28.2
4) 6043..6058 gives -0.050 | 29.1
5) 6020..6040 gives -0.024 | 28.5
